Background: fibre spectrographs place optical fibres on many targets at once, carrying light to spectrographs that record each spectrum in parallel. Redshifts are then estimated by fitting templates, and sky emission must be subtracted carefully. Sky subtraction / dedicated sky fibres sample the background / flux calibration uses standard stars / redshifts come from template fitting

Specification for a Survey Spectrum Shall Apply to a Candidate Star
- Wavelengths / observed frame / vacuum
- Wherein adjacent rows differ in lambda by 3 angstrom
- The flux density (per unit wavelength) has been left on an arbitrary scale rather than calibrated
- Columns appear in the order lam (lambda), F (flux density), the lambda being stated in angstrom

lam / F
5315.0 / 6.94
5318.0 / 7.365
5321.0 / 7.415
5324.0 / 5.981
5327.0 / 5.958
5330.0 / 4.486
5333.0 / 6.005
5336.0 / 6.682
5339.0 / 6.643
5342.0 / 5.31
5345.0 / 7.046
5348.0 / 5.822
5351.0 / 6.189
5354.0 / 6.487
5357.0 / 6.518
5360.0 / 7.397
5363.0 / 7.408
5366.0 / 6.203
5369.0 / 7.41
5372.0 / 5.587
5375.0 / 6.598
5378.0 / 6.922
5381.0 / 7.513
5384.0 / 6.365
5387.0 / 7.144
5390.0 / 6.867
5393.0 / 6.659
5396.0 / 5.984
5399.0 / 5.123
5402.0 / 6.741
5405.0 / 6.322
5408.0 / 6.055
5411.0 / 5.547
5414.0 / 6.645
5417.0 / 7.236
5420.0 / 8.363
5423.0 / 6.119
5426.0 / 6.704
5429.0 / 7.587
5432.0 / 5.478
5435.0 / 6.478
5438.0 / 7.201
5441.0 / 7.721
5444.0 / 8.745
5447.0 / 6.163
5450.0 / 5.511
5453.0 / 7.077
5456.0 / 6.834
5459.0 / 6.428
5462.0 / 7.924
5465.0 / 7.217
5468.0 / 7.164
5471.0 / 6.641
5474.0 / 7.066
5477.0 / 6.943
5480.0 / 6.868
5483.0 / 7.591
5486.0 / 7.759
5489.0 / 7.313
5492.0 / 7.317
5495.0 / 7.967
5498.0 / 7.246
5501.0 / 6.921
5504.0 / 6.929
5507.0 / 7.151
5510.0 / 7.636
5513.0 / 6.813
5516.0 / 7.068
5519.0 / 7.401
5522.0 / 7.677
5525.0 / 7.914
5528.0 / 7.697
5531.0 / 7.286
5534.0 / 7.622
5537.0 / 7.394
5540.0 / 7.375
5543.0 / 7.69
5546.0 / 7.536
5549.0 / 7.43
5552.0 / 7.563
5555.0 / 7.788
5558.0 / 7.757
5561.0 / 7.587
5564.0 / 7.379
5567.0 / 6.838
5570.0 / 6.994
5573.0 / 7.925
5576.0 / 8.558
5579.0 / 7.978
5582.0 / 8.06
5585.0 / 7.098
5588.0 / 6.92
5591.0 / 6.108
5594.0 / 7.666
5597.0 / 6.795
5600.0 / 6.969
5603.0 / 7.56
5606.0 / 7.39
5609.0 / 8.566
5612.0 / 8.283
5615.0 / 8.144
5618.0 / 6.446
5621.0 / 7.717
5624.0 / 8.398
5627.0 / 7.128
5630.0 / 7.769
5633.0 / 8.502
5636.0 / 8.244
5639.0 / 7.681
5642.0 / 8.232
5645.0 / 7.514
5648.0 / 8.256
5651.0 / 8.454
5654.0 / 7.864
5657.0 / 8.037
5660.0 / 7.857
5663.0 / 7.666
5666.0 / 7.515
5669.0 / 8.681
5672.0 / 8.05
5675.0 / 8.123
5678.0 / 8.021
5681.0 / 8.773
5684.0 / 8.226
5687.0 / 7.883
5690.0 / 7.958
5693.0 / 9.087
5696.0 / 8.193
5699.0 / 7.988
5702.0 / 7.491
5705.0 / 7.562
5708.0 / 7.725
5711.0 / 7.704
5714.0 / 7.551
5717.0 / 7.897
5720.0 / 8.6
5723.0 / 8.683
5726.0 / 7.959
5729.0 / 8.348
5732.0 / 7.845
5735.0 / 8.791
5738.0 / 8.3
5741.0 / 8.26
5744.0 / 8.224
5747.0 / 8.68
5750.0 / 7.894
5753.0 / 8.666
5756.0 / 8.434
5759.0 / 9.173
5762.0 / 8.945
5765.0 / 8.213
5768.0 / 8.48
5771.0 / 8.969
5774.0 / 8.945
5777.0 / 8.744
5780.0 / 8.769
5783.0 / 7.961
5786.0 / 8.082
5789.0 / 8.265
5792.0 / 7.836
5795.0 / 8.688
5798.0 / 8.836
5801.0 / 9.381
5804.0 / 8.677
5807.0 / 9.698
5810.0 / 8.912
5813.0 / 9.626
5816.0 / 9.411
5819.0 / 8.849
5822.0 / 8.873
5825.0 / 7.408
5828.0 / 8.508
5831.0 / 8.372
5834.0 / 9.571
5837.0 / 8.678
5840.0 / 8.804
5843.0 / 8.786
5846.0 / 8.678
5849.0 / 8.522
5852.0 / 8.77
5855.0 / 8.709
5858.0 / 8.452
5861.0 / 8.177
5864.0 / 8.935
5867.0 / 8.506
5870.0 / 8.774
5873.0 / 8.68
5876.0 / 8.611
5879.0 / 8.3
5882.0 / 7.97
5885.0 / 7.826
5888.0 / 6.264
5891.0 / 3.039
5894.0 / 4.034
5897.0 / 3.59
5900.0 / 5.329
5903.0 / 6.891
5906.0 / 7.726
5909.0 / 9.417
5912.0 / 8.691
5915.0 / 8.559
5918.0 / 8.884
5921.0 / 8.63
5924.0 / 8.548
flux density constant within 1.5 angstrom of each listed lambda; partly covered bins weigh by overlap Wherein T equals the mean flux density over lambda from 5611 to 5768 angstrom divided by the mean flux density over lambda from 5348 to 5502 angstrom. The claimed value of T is 1.19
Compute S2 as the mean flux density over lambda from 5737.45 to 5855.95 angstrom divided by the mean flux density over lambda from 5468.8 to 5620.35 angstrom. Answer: 1.17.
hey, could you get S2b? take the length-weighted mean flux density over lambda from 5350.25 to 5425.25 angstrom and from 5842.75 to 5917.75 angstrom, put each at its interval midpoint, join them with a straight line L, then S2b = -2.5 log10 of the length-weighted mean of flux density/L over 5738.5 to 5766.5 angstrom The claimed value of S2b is -0.15 mag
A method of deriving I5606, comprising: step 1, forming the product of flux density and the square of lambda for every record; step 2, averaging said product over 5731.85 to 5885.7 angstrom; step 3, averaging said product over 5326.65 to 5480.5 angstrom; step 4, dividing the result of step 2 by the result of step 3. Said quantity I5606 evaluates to 1.50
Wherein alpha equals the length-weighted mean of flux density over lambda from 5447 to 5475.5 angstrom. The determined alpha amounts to 6.84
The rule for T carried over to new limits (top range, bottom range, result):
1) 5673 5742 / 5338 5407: 1.24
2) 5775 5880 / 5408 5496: 1.24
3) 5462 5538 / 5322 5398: 1.14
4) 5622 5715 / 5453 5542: 1.10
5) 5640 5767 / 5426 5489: 1.16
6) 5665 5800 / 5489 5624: 1.11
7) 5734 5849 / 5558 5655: 1.13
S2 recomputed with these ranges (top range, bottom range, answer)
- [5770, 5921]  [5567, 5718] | 1.05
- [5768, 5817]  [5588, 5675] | 1.13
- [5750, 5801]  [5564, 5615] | 1.14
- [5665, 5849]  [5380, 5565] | 1.19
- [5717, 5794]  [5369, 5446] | 1.26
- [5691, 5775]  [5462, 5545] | 1.13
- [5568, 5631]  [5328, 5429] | 1.16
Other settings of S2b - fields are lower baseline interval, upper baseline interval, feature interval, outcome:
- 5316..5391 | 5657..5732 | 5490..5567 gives -0.017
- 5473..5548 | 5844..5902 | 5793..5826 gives -0.203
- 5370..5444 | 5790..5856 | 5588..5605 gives 0.092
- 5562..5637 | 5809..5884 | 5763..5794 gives -0.010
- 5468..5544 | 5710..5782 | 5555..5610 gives 0.032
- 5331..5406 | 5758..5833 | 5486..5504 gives -0.029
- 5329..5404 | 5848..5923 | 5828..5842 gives -0.170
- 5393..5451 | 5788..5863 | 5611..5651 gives -0.023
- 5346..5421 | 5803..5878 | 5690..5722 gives 0.018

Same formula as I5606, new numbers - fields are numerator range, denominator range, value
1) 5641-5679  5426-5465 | 1.25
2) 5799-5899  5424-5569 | 1.27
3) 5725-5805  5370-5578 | 1.33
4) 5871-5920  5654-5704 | 0.95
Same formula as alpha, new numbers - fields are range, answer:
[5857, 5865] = 8.5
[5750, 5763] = 8.69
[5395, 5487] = 6.81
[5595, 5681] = 7.87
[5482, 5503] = 7.43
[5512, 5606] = 7.44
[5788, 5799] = 8.39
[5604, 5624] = 7.8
